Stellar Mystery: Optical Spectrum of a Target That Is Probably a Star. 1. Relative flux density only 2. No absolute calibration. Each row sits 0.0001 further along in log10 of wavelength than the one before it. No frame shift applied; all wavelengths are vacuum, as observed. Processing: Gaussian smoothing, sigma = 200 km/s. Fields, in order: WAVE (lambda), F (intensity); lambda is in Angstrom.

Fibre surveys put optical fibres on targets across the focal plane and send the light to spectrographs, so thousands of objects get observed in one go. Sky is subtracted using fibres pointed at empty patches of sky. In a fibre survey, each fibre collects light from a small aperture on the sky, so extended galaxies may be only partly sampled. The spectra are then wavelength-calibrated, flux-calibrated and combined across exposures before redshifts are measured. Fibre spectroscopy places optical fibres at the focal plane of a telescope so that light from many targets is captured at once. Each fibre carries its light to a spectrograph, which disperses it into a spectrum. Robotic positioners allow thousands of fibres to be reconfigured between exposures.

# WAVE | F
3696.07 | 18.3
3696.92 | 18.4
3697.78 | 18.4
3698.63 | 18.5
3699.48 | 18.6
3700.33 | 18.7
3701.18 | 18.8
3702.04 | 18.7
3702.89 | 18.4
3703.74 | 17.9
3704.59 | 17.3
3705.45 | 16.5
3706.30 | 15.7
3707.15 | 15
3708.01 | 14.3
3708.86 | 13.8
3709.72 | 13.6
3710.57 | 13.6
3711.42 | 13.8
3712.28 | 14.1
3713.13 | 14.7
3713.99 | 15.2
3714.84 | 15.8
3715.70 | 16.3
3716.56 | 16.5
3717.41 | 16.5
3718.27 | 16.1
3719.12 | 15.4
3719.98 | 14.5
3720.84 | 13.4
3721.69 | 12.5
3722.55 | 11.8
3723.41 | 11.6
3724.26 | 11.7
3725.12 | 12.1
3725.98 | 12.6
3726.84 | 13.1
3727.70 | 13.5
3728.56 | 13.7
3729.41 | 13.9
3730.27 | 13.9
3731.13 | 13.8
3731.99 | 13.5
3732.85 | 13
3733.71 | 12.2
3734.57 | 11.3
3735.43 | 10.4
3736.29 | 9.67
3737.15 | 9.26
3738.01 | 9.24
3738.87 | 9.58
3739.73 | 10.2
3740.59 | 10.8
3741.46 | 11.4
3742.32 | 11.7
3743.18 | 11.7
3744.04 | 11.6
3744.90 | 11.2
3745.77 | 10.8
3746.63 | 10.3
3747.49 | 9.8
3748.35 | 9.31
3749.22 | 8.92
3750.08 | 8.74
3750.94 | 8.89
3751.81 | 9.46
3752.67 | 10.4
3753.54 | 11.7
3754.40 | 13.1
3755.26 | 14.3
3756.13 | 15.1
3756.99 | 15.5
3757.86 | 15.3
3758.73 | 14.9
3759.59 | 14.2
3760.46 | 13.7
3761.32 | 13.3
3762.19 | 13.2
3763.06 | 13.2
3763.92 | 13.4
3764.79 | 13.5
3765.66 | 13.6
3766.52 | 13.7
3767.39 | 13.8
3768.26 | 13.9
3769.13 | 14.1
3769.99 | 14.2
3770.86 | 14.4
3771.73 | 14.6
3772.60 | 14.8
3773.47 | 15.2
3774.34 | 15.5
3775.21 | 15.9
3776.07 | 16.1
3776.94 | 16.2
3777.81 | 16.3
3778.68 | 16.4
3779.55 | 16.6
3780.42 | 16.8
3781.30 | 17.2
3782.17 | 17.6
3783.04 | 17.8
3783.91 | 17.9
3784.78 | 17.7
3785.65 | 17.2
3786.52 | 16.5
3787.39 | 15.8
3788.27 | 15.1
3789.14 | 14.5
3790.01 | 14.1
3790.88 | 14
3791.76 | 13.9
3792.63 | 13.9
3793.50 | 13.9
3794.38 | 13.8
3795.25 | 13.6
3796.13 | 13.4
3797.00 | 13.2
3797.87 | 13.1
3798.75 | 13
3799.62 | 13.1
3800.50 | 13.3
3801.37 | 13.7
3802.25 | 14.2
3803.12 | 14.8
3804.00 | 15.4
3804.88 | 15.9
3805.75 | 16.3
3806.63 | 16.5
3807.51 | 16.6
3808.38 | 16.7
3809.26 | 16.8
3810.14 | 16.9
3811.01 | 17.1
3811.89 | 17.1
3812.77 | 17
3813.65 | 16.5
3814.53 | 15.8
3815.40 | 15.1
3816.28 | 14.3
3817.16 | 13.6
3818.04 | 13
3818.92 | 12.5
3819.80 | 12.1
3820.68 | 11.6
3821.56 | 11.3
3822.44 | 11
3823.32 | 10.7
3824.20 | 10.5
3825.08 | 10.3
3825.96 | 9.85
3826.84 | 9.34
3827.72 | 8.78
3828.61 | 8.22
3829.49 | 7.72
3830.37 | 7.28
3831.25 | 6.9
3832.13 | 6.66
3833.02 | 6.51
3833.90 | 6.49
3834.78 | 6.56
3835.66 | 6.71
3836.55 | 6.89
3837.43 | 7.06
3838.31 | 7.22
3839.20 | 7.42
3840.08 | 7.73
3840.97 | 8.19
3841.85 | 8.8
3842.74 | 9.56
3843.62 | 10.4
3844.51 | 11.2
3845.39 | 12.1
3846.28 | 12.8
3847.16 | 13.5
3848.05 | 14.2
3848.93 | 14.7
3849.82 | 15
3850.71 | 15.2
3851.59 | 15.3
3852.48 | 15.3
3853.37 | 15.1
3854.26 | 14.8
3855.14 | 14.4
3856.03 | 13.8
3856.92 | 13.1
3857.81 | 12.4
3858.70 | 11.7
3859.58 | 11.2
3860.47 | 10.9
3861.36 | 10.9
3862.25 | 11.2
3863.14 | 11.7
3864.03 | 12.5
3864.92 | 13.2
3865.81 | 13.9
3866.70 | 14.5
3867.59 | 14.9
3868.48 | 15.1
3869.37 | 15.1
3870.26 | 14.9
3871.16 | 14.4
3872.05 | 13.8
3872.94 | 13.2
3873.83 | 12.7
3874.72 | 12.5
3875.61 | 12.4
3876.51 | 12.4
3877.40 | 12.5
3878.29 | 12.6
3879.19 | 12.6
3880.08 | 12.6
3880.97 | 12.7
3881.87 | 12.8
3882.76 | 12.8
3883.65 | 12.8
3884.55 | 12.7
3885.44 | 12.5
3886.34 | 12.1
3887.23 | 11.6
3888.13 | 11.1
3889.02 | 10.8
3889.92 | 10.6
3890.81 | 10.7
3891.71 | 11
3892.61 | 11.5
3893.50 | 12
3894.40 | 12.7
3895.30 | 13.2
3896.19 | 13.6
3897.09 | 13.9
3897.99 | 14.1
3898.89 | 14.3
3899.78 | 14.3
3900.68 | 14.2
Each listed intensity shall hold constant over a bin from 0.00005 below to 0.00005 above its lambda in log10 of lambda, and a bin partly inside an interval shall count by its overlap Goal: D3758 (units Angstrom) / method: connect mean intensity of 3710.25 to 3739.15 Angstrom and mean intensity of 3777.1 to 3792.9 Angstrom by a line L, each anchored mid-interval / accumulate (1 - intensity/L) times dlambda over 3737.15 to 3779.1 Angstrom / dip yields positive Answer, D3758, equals 5.77 Angstrom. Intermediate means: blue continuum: 13.2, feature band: 12.8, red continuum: 16.1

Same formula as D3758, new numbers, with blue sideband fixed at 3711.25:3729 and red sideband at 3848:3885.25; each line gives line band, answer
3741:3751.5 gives 2.69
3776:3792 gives -2.90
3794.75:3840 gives 5.19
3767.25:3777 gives -0.77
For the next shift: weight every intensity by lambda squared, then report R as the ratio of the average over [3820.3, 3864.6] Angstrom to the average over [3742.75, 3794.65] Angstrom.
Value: 0.79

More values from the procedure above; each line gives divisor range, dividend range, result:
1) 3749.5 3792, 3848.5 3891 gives 0.94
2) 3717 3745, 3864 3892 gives 1.12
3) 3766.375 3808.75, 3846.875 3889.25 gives 0.91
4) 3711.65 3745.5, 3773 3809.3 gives 1.24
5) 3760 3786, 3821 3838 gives 0.56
